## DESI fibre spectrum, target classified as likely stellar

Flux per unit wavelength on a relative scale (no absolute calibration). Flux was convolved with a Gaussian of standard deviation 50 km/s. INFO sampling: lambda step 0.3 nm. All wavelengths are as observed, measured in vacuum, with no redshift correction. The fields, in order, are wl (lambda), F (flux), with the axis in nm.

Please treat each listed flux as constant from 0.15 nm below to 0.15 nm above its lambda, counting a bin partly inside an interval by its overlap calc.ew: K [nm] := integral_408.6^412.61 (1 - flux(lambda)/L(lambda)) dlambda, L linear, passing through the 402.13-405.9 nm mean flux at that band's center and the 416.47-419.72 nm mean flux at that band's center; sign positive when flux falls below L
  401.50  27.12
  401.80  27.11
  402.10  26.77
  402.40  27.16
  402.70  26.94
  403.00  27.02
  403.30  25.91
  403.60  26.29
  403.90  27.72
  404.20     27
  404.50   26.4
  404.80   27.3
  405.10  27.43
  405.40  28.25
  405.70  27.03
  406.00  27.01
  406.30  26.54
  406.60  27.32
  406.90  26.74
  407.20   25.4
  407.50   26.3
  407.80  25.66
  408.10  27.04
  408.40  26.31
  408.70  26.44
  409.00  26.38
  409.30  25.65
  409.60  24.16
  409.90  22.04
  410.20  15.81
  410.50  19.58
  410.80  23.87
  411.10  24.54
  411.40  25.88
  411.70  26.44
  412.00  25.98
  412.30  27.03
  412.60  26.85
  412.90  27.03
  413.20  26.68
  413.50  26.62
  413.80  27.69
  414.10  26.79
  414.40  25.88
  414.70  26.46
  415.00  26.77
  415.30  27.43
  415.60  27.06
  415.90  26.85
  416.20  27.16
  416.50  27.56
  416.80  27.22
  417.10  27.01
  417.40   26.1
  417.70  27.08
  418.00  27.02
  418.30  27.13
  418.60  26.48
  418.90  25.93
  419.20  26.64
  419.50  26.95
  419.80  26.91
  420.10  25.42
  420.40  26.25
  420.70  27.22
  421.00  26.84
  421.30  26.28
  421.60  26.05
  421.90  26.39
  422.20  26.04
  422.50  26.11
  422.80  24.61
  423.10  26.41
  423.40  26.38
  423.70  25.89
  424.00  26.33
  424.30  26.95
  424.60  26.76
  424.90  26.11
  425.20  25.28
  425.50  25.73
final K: 0.40 nm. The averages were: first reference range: 27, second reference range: 26.8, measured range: 24.2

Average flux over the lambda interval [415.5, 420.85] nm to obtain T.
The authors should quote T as 26.8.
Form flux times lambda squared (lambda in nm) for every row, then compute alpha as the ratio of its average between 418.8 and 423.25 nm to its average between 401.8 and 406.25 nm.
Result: 1.06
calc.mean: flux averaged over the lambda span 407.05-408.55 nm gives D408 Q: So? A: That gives 26.1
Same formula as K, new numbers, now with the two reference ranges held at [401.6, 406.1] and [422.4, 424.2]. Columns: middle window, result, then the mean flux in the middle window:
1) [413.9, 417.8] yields -0.07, 26.9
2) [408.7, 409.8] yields 0.06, 25.4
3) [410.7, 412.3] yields 0.06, 25.5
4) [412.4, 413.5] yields -0.01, 26.8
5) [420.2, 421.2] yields -0.02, 26.7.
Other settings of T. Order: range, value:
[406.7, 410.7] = 24.5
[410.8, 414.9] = 26.4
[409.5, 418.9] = 25.8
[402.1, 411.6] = 25.7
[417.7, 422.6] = 26.5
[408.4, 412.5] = 24.3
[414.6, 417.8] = 27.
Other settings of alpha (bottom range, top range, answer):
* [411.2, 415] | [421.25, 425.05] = 1.03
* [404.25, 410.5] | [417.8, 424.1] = 1.10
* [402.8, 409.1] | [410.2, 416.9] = 1.01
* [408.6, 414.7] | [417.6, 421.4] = 1.10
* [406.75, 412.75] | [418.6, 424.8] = 1.12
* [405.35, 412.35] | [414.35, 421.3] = 1.11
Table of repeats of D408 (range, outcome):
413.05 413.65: 26.6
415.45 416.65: 27.2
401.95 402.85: 27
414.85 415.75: 27.1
